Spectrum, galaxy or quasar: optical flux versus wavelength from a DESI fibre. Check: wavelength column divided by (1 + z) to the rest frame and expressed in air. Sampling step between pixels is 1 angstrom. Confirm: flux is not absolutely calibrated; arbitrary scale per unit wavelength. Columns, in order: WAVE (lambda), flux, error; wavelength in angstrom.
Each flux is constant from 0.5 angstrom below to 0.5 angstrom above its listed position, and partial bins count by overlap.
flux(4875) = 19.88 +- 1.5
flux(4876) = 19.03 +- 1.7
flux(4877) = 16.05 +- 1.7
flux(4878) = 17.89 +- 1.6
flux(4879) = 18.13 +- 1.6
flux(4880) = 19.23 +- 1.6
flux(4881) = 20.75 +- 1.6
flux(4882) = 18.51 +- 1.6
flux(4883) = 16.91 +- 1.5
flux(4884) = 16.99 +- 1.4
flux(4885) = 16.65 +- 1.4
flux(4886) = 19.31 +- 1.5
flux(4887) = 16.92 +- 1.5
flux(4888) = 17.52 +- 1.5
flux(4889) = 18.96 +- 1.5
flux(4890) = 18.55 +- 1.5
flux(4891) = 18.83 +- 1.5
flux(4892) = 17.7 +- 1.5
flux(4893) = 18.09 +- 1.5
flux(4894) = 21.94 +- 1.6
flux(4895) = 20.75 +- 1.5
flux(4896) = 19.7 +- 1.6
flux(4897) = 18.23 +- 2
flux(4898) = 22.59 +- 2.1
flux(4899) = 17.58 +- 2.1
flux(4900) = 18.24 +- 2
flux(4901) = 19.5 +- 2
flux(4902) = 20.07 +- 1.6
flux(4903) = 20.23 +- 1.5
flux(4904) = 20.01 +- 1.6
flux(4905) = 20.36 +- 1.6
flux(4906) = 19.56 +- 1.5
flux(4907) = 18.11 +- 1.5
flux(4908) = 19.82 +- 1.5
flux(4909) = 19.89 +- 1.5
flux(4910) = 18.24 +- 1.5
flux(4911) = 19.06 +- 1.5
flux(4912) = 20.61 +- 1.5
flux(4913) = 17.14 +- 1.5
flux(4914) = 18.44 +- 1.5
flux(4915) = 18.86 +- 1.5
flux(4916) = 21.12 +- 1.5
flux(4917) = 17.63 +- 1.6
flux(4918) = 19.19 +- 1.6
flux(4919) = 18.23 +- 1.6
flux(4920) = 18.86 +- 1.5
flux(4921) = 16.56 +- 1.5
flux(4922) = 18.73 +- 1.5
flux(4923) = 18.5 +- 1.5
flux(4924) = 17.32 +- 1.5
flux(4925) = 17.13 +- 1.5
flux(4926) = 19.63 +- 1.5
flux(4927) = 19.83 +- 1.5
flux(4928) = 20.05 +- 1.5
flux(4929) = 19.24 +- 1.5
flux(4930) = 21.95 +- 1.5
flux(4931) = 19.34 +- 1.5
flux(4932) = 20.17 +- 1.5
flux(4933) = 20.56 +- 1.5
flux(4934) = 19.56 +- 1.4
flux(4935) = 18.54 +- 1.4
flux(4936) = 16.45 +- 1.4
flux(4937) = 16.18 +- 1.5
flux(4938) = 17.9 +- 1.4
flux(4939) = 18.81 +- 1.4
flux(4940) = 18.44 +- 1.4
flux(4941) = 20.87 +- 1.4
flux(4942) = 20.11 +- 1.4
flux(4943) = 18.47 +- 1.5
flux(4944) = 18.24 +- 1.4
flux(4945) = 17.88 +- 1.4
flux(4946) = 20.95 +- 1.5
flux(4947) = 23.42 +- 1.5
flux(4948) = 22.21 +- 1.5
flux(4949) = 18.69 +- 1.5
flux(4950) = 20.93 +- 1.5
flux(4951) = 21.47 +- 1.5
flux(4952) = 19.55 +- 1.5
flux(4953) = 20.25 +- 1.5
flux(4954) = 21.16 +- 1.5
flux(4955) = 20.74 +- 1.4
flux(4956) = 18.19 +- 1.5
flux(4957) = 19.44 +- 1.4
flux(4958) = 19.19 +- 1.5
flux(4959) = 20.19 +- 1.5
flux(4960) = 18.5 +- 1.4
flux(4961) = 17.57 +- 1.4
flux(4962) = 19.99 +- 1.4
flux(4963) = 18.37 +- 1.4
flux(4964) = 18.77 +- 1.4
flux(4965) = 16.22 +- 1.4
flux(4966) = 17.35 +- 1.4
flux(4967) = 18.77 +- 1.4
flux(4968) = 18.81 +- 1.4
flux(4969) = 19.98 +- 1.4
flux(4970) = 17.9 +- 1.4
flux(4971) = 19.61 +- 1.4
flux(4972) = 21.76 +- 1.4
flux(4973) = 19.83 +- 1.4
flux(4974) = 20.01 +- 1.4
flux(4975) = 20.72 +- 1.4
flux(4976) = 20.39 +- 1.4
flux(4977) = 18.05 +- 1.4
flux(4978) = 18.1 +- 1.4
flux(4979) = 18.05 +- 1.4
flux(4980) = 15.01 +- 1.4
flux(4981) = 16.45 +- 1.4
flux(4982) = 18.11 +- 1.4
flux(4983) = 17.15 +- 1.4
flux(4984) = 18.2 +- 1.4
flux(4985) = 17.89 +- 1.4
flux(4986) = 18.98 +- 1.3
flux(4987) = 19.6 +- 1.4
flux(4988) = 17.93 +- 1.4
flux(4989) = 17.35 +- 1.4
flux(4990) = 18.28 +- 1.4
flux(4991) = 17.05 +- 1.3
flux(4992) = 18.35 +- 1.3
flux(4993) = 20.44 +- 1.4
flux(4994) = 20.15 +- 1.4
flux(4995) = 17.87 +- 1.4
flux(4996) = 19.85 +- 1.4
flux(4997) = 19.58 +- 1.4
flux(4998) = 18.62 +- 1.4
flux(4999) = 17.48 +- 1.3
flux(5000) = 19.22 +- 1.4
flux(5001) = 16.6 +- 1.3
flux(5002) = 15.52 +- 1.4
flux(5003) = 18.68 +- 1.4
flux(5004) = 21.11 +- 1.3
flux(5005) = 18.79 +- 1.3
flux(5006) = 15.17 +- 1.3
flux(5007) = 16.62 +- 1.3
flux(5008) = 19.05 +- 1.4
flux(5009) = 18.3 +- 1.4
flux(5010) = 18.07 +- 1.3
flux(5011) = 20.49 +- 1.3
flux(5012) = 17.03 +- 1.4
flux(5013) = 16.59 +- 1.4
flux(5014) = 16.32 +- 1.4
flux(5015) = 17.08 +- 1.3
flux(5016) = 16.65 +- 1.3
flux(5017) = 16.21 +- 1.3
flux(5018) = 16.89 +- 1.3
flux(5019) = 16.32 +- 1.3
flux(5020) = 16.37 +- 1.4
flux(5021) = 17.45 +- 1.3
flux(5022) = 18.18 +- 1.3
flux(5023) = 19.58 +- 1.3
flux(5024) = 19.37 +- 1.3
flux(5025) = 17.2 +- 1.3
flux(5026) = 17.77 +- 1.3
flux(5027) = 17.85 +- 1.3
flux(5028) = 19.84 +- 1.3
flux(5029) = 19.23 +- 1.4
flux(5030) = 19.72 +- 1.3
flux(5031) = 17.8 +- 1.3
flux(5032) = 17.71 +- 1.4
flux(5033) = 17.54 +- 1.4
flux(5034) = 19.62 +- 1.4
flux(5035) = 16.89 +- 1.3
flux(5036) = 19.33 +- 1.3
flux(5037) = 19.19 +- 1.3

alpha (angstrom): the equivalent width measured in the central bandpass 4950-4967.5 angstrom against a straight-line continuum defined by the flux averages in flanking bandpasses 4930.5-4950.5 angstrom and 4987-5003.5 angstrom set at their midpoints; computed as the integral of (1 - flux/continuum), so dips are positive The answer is -0.2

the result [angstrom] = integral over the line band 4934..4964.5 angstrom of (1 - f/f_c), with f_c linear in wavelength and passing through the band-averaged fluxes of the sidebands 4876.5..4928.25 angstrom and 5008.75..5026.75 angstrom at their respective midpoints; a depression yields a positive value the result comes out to -1.8 angstrom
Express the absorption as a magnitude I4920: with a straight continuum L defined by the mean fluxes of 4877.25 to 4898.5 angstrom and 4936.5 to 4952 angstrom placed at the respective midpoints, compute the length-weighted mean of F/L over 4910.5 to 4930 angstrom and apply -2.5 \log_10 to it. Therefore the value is 0.02 mag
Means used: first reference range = 18.7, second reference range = 19.6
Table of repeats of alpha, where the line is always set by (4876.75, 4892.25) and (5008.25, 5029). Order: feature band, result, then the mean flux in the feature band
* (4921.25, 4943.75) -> -1.2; 19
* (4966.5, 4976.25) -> -1.0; 19.8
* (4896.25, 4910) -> -1.1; 19.5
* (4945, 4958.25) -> -1.8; 20.4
